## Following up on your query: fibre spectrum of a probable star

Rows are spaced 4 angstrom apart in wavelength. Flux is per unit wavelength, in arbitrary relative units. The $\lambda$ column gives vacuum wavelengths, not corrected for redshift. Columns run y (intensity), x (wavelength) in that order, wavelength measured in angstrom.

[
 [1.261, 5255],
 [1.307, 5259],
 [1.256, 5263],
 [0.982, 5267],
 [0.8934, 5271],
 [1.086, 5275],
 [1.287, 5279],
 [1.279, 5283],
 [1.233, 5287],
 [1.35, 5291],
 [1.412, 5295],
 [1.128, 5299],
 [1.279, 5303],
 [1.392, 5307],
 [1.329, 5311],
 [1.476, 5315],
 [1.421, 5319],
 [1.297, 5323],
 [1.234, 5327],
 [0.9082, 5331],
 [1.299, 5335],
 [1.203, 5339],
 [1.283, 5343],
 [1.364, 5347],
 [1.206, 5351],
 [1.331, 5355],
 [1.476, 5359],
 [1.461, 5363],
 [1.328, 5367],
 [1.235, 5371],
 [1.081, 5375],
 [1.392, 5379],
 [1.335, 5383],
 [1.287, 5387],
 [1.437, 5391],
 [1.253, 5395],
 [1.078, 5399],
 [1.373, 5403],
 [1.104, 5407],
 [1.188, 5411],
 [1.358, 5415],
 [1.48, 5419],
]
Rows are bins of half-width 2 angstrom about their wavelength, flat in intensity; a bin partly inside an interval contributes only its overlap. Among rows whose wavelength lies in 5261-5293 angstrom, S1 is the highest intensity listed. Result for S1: 1.35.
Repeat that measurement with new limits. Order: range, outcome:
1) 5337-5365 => 1.476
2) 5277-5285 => 1.287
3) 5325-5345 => 1.299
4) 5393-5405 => 1.373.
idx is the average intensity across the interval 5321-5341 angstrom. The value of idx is 1.19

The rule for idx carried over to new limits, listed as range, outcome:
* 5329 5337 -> 1.1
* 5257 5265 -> 1.28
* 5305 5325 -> 1.38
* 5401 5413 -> 1.22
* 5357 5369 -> 1.42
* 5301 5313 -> 1.33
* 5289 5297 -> 1.38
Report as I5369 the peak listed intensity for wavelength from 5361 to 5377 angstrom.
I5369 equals 1.461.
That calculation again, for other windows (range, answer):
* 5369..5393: 1.437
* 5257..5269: 1.307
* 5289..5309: 1.412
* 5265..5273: 0.982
